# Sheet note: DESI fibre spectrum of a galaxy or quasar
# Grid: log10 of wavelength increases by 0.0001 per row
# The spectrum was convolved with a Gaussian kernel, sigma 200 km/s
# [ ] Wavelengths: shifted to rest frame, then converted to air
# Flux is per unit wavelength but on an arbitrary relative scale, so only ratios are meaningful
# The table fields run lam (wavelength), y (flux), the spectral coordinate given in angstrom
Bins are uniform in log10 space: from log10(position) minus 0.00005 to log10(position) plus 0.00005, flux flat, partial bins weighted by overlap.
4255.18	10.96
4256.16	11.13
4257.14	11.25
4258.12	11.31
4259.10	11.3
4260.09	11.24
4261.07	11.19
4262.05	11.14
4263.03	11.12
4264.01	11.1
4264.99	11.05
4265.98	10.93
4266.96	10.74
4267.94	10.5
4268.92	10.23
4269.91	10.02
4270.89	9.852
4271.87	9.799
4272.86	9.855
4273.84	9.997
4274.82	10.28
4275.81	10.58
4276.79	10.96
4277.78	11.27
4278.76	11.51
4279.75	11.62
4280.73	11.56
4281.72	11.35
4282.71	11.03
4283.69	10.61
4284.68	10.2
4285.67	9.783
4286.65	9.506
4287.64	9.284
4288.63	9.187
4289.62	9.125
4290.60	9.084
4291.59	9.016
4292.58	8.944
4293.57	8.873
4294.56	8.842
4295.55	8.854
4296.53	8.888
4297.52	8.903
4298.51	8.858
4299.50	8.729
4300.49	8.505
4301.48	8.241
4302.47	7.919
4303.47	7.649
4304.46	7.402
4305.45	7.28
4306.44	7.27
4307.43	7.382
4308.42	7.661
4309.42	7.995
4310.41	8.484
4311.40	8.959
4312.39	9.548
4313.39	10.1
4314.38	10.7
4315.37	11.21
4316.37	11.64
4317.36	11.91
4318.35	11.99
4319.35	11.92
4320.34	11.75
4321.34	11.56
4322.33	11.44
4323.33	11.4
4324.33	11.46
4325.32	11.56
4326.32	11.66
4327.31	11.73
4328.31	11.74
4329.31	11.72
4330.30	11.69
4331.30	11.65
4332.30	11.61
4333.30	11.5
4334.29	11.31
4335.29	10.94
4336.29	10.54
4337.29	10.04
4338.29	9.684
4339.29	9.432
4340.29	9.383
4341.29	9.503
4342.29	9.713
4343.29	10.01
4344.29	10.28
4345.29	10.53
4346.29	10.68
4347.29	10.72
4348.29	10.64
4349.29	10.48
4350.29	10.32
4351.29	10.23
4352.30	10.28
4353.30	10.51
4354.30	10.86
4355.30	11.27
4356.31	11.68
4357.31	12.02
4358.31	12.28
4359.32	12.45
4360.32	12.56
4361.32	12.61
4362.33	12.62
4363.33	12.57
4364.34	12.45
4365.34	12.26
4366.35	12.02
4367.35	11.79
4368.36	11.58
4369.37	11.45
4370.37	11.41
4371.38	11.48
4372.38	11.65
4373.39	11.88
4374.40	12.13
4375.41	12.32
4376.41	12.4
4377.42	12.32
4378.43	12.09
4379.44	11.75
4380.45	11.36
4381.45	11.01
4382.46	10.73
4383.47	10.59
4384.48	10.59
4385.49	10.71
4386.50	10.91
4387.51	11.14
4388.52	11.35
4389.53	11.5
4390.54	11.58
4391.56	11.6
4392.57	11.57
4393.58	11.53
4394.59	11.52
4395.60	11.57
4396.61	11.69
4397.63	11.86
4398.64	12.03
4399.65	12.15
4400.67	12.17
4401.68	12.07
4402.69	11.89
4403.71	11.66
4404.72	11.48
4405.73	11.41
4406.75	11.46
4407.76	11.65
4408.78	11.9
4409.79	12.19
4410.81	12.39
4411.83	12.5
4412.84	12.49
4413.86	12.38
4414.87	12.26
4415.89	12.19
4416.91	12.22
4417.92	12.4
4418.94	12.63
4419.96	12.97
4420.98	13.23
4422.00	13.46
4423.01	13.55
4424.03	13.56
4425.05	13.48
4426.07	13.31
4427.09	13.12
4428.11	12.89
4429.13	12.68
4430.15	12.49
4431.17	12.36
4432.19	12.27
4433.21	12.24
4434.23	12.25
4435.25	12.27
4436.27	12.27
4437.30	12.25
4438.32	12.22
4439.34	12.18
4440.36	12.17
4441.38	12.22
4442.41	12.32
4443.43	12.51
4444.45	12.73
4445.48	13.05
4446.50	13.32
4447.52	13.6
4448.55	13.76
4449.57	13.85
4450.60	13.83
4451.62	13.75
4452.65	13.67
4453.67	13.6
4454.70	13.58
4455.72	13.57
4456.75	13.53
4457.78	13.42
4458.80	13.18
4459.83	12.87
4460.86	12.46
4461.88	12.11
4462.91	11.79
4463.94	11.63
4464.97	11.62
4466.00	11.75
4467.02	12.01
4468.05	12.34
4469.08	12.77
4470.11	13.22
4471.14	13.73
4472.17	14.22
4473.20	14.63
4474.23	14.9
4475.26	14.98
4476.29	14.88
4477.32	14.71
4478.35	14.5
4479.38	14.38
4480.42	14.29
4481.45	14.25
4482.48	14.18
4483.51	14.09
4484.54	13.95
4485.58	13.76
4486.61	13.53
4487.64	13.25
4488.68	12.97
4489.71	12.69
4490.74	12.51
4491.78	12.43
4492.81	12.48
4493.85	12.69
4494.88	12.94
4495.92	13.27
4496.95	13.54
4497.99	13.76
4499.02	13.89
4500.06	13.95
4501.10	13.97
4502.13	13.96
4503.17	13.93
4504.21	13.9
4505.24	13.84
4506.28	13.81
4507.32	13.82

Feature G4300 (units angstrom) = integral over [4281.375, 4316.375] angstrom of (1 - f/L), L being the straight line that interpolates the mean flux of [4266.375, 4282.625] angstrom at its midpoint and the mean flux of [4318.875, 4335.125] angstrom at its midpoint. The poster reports 6.44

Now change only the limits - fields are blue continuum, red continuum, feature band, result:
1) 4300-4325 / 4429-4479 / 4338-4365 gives -0.9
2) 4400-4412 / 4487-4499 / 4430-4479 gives -2.1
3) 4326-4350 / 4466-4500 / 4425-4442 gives 0.2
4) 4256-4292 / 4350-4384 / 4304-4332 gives 1.7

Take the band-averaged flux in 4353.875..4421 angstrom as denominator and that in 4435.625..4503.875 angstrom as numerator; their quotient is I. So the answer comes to 1.1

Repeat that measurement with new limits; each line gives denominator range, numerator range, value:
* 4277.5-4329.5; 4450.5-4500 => 1.35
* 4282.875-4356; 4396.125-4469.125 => 1.26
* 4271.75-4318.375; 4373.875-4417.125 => 1.23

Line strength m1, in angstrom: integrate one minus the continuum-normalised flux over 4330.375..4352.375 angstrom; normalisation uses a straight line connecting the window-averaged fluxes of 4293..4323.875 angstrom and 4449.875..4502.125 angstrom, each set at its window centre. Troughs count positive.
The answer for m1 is -0.6 angstrom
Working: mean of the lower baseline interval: 9.42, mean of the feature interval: 10.5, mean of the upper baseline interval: 13.4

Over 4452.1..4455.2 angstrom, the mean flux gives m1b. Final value 13.6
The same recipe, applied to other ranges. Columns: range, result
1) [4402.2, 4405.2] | 11.7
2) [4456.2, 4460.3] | 13.2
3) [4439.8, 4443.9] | 12.3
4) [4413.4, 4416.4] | 12.3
